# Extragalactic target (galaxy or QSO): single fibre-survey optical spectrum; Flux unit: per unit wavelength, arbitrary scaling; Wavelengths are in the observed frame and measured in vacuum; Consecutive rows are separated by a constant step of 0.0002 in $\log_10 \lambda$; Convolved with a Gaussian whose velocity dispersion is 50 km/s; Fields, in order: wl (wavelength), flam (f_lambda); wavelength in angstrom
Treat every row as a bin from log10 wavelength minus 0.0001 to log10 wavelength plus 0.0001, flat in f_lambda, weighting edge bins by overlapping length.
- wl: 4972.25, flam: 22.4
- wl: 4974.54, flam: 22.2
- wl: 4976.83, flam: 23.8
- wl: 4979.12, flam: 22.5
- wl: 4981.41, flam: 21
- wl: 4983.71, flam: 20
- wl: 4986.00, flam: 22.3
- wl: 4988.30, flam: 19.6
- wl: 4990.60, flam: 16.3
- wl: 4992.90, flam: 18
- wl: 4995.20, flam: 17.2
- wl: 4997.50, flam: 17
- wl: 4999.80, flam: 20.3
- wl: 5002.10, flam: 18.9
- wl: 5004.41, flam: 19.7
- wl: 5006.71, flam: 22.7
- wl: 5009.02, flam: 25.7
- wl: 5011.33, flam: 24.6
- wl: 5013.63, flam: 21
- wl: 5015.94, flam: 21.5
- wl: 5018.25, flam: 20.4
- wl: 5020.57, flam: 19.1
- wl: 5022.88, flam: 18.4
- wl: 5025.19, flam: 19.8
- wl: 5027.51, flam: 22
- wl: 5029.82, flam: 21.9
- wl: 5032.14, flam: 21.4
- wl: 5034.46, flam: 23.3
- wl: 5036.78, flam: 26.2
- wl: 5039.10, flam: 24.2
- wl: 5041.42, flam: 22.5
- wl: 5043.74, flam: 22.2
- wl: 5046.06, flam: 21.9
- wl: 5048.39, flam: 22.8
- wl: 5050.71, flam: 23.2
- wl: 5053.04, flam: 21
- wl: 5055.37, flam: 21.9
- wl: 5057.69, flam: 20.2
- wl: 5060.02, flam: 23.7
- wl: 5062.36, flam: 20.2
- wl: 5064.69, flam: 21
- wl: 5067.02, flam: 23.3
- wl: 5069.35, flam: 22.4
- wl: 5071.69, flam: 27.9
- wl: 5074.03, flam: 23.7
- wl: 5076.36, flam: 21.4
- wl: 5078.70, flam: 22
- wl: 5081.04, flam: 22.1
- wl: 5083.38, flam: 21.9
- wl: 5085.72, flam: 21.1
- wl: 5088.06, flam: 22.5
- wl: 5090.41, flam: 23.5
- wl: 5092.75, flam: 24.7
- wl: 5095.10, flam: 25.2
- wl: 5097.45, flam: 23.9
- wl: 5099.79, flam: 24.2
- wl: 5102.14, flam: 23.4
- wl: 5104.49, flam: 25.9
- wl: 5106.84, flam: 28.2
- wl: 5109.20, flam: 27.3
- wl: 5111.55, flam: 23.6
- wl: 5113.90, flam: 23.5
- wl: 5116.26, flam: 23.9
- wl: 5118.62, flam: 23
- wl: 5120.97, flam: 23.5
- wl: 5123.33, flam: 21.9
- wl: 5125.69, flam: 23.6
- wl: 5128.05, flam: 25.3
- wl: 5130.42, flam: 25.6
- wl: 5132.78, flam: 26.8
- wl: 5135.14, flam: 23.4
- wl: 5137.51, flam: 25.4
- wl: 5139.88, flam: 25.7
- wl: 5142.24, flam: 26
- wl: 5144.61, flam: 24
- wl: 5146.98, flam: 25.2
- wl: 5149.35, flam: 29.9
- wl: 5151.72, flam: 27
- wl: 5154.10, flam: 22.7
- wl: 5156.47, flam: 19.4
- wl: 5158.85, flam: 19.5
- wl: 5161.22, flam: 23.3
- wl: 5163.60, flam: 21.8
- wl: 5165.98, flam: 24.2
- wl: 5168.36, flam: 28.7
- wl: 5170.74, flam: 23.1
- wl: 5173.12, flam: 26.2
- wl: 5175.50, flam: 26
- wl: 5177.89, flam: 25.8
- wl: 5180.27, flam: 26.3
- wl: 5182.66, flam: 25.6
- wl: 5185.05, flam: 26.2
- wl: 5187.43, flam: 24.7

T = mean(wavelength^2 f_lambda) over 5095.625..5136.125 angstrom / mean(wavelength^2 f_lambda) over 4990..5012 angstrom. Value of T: 1.3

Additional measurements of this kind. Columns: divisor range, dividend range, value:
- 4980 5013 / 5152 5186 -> 1.28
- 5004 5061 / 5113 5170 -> 1.15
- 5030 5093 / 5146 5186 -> 1.14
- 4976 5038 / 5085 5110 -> 1.22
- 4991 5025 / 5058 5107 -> 1.19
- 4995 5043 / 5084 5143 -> 1.18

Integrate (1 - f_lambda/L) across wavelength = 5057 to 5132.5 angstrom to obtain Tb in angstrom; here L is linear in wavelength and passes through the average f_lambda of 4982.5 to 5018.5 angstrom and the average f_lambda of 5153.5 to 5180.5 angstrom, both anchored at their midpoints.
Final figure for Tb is -4.3 angstrom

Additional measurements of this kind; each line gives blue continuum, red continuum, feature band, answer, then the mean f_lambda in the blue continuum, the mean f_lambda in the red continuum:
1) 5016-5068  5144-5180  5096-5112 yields -1.43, 21.8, 24.5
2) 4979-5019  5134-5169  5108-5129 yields -0.40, 20.4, 24.3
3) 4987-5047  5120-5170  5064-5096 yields -0.54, 21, 24.4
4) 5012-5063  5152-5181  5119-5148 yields -1.52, 21.8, 24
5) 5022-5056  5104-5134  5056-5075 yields 0.24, 22.2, 24.7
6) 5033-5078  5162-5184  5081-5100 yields 0.21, 22.8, 25.3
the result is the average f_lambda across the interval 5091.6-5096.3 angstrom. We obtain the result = 24.9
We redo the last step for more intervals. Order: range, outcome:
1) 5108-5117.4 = 24.6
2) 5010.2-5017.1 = 22.4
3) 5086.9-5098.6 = 23.9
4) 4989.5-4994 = 17.1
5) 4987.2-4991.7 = 17.9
